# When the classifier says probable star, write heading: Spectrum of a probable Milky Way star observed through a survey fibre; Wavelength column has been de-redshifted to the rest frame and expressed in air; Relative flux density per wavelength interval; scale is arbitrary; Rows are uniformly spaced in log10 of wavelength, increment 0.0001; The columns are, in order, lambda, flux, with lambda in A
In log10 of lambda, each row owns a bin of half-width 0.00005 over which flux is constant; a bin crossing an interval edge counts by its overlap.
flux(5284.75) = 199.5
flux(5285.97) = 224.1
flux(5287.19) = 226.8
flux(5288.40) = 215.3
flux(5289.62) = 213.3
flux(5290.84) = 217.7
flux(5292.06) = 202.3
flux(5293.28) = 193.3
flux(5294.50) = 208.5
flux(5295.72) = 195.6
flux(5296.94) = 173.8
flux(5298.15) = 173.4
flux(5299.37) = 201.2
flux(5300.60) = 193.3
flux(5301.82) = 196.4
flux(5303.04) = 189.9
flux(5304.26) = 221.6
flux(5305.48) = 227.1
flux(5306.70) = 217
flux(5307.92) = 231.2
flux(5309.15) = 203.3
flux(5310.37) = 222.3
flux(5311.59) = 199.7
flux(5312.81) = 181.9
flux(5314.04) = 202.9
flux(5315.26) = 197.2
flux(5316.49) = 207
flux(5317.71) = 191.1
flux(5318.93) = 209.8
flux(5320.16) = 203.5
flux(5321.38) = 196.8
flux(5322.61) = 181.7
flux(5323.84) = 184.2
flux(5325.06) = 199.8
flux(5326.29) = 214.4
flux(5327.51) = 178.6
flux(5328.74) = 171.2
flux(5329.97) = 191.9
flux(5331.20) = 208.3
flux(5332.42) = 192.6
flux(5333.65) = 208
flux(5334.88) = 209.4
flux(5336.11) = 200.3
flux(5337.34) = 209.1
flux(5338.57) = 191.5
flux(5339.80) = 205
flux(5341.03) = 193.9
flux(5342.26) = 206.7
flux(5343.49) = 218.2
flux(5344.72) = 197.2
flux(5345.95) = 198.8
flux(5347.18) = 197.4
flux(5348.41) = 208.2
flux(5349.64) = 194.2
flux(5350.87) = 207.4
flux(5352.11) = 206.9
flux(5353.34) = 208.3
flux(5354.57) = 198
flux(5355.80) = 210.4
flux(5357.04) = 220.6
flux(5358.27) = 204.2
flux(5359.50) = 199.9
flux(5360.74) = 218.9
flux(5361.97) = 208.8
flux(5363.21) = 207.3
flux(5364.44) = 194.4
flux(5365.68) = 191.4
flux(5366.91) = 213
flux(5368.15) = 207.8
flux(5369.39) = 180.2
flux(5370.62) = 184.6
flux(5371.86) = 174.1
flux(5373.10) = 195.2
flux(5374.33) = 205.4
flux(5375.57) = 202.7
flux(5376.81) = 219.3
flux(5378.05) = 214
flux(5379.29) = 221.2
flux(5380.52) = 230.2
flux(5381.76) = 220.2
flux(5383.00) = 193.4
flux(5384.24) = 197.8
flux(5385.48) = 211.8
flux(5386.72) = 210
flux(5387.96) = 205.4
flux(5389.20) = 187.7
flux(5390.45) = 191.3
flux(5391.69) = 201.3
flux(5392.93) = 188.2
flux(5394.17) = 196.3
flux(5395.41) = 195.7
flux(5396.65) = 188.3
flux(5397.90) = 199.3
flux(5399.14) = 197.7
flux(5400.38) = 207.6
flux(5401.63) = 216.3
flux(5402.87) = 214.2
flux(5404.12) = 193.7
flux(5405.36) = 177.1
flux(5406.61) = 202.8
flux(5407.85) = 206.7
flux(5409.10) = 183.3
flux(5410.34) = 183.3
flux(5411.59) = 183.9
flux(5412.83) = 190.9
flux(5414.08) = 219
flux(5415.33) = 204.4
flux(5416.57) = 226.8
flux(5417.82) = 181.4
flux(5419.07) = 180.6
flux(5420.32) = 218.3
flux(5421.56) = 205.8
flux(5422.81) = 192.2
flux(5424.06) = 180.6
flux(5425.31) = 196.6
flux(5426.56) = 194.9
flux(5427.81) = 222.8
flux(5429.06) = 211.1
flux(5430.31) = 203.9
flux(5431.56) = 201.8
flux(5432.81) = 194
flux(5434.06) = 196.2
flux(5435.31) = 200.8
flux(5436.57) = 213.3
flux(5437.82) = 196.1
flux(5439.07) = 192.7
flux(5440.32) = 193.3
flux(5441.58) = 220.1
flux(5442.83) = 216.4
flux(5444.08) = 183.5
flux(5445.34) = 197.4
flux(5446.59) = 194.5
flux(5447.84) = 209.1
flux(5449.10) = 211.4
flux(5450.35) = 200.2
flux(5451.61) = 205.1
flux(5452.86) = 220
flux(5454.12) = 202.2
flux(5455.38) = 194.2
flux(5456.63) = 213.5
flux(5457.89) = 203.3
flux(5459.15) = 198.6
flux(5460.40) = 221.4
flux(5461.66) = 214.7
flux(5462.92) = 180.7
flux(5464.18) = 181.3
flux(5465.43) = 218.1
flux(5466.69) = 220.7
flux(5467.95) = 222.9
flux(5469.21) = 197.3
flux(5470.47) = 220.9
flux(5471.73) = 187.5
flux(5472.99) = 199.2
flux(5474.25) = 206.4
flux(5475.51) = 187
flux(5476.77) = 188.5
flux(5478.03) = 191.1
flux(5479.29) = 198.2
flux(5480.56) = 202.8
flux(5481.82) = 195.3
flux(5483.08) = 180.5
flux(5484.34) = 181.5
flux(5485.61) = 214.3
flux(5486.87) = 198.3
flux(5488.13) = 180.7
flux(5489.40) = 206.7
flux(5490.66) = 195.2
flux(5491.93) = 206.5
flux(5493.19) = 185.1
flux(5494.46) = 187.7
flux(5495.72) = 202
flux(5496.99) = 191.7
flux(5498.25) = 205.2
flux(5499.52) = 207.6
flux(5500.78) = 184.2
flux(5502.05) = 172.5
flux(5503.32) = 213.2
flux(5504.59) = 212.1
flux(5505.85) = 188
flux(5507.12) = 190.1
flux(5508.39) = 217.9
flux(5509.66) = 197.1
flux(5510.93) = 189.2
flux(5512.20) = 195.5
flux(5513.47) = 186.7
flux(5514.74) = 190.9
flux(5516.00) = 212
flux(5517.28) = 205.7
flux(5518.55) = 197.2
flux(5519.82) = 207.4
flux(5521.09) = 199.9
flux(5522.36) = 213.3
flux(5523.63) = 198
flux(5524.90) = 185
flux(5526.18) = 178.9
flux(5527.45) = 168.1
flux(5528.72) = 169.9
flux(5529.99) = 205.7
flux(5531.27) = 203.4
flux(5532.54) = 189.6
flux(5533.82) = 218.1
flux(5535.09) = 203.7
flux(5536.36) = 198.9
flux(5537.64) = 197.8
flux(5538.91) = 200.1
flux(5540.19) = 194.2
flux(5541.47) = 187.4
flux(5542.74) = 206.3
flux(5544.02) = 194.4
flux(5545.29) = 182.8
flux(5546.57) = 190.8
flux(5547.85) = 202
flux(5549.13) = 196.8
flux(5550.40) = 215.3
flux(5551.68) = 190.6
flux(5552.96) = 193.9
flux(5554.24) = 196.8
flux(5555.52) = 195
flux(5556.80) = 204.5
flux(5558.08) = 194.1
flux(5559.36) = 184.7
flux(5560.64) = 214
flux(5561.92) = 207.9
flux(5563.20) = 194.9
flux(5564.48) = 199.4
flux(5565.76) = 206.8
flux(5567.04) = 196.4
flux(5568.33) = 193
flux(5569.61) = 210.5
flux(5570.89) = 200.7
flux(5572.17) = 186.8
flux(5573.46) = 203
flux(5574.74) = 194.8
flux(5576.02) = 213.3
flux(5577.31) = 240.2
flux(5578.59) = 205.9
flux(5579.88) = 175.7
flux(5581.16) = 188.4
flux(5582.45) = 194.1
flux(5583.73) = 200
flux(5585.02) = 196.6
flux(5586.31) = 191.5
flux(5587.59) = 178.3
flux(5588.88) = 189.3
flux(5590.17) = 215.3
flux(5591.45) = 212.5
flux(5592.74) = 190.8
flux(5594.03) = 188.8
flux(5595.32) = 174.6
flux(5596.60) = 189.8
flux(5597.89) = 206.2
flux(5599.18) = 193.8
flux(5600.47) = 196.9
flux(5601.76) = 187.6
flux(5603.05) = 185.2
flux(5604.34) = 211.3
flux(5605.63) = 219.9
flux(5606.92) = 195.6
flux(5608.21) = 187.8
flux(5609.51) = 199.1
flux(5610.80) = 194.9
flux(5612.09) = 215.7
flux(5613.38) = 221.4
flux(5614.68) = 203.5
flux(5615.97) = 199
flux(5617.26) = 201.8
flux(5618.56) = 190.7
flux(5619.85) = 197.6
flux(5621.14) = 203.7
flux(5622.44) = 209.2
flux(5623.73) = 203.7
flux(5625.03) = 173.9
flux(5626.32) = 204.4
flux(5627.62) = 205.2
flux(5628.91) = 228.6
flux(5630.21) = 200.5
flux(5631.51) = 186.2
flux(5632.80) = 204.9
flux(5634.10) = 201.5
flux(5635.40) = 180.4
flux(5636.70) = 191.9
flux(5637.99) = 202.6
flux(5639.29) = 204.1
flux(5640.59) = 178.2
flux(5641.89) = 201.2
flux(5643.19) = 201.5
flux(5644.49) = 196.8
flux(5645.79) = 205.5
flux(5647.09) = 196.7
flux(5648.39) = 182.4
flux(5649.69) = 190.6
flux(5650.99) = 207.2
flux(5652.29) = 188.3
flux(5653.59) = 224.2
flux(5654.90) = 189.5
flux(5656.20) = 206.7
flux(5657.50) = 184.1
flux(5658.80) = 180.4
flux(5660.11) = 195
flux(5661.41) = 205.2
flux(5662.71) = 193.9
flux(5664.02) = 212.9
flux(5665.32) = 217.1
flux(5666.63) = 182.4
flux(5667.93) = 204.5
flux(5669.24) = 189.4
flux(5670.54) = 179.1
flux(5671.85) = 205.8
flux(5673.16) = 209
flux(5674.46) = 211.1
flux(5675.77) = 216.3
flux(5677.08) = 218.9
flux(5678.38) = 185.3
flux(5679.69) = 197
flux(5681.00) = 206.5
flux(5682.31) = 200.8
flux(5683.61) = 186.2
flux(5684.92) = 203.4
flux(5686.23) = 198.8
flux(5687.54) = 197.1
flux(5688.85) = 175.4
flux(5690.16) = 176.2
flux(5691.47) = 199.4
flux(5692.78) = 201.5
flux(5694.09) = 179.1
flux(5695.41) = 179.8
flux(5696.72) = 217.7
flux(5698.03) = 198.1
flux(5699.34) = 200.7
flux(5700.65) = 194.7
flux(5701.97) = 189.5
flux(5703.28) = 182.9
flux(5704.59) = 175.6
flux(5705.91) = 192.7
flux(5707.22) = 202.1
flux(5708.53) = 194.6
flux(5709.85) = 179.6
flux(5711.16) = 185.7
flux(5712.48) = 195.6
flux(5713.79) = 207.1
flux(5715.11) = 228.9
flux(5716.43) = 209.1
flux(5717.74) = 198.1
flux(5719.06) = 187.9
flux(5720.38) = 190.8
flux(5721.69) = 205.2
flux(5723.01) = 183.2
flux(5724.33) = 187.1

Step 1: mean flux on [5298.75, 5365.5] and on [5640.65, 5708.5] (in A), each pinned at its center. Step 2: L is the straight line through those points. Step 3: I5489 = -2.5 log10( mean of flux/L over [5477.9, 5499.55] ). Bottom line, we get 0.02 mag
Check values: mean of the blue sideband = 202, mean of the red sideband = 197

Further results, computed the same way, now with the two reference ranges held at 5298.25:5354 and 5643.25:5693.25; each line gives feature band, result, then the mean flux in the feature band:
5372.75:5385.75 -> -0.051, 210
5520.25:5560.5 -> 0.019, 196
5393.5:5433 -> 0.007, 199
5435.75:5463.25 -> -0.020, 204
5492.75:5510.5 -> 0.016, 197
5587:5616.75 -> 0.002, 198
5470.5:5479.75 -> 0.023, 196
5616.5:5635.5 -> -0.009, 200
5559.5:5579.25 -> -0.027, 204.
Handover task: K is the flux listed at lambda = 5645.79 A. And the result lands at 205.5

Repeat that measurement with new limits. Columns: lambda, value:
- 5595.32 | 174.6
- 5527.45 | 168.1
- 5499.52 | 207.6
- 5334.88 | 209.4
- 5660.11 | 195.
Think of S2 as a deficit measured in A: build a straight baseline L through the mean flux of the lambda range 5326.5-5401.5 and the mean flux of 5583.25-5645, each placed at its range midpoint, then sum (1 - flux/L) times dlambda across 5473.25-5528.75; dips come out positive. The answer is 1.2 A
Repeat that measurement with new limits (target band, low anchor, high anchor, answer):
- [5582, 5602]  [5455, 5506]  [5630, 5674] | 0.4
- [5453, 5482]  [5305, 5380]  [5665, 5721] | -0.3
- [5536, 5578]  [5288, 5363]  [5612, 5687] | 0.1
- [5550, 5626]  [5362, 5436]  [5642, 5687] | 0.3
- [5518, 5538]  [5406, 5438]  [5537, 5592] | 0.3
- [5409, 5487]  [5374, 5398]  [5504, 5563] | 0.1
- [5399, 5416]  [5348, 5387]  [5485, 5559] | 0.3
